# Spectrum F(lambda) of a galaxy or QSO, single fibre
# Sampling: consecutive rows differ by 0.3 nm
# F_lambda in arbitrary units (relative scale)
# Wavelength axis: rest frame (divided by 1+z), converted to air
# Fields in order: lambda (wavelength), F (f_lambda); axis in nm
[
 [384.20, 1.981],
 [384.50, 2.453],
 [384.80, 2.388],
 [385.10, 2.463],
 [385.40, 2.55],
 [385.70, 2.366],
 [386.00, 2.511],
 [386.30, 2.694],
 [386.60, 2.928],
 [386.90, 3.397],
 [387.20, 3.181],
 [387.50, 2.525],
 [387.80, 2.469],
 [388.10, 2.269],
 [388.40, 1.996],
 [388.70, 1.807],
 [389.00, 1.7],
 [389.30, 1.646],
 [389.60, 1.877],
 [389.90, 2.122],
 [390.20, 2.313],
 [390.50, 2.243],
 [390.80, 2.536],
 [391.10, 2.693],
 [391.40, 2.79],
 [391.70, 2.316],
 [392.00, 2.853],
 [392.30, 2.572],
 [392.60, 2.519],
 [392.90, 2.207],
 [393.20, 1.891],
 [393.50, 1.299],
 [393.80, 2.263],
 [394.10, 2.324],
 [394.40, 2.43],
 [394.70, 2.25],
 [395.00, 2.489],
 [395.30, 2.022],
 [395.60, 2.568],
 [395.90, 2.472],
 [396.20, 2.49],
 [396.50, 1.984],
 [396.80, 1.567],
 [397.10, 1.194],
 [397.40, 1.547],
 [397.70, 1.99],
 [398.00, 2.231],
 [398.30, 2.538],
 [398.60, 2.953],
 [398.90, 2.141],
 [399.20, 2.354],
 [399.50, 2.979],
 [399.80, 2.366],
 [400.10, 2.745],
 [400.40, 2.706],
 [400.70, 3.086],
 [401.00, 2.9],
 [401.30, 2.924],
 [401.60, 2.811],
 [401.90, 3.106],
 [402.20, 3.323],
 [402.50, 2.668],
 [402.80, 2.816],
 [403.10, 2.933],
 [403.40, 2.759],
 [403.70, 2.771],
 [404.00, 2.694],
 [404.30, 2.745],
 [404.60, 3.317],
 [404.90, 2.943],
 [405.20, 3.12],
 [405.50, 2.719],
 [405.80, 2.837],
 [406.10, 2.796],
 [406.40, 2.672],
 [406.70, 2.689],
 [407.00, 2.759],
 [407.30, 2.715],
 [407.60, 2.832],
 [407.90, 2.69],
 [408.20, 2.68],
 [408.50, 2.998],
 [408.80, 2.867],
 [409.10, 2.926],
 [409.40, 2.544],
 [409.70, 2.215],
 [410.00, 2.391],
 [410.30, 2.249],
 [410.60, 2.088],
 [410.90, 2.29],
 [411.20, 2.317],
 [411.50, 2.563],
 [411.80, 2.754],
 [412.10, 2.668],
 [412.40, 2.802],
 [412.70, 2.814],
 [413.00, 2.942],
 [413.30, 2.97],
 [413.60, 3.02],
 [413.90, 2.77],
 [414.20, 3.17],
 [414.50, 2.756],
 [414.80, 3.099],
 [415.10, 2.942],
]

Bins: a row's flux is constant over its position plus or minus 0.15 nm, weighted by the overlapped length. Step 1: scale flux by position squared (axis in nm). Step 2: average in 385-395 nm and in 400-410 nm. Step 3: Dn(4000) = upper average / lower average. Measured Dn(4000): 1.29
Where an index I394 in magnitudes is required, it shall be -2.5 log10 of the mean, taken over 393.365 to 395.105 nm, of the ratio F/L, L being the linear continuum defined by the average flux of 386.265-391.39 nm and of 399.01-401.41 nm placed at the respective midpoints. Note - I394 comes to 0.175 mag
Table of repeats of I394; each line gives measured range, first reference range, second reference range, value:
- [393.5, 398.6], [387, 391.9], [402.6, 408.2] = 0.170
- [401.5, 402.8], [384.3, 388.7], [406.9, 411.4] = -0.158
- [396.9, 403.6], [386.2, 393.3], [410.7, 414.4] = -0.010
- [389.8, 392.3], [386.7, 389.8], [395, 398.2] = -0.134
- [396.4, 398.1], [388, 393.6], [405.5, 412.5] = 0.332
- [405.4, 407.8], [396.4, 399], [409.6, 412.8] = -0.189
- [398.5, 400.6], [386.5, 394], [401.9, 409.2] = 0.016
